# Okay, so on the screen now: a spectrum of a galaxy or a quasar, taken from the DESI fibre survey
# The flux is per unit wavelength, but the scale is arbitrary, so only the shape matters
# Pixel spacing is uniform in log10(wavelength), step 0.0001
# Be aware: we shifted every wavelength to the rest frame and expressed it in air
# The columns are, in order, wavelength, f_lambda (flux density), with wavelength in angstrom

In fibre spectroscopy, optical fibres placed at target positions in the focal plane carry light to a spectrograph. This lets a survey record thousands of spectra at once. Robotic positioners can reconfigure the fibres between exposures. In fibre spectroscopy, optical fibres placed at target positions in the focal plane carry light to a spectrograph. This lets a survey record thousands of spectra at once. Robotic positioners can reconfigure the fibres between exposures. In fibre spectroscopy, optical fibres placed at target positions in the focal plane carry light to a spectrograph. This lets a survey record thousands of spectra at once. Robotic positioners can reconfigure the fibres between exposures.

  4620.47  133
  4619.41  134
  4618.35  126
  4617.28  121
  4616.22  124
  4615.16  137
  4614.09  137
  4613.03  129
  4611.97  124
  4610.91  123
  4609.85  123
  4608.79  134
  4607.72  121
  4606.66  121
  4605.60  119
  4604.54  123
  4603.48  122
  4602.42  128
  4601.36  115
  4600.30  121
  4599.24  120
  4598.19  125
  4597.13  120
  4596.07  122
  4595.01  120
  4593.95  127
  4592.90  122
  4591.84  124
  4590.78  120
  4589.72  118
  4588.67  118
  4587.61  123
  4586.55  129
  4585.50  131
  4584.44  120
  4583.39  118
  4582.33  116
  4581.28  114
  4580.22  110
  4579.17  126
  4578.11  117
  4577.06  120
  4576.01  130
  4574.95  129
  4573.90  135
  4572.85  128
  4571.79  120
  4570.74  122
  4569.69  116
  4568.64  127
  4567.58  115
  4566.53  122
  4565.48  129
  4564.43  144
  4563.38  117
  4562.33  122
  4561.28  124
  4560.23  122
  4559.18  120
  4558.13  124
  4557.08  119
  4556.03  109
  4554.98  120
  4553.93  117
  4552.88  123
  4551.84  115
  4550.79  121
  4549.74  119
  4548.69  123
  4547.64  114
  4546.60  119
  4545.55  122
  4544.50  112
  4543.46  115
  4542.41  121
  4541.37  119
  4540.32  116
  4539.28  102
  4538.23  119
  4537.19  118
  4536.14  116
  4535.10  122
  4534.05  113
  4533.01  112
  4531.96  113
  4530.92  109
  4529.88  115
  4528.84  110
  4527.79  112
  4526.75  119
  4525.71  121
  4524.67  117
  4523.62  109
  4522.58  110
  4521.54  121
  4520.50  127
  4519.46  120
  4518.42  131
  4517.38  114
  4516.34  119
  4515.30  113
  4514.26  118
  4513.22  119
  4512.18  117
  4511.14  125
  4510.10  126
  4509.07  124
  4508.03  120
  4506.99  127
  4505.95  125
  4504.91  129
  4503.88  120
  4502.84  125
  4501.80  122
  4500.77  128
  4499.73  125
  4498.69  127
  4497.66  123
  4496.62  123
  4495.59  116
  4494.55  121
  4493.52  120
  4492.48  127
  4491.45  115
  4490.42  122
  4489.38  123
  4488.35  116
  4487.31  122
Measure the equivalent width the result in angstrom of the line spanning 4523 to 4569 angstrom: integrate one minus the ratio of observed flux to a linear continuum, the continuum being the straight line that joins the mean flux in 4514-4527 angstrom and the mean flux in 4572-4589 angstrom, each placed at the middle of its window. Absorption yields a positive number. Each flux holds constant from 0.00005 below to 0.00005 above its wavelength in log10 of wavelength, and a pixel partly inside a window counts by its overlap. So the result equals 0.83 angstrom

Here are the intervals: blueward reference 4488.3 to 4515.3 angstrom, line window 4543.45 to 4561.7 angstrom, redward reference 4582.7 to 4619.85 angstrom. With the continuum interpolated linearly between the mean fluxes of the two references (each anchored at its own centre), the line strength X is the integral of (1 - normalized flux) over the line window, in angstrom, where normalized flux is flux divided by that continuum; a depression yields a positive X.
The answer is 0.6 angstrom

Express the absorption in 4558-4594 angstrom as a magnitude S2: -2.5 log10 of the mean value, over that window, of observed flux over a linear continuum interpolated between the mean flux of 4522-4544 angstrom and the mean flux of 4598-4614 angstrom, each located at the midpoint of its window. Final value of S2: -0.03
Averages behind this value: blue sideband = 115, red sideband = 124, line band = 123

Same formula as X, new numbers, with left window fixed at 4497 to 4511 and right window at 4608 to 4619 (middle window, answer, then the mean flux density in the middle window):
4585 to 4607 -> 0.85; 122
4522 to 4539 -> 1.47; 114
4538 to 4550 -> 0.87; 117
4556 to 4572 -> 0.49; 122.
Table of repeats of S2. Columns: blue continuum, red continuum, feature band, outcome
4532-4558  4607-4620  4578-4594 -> 0.02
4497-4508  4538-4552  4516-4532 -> 0.04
